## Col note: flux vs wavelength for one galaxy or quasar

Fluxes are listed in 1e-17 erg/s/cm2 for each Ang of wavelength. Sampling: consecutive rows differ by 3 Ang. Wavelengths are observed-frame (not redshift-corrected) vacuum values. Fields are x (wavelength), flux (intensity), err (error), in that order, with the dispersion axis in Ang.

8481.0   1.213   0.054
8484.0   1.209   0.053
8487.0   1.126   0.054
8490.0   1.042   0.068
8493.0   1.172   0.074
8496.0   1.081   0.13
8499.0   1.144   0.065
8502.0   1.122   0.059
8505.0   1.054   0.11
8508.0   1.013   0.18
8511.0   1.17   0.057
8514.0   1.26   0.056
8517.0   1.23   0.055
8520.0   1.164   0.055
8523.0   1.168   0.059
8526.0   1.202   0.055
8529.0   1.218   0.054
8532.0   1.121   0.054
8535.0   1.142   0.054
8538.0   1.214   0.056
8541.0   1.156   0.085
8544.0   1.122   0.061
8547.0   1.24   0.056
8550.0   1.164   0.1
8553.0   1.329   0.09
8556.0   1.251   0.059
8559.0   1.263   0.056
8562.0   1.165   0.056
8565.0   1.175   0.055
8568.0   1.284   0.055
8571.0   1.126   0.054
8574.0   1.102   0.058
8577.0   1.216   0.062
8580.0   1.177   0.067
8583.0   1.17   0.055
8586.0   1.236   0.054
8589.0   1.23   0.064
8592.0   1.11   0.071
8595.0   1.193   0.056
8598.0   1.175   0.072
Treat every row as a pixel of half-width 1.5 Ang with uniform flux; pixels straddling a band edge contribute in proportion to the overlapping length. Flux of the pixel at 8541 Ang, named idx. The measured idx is 1.156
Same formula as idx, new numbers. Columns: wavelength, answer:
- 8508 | 1.013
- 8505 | 1.054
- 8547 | 1.24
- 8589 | 1.23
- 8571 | 1.126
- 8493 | 1.172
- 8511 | 1.17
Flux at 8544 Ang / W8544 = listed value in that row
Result 1.122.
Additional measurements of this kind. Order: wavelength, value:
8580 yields 1.177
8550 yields 1.164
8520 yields 1.164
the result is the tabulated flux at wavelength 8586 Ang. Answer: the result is 1.236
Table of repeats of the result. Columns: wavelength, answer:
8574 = 1.102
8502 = 1.122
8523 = 1.168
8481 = 1.213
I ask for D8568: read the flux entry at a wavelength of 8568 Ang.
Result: 1.284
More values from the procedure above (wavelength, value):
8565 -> 1.175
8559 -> 1.263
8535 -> 1.142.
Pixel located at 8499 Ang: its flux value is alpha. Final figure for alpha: 1.144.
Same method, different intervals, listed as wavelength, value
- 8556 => 1.251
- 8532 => 1.121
